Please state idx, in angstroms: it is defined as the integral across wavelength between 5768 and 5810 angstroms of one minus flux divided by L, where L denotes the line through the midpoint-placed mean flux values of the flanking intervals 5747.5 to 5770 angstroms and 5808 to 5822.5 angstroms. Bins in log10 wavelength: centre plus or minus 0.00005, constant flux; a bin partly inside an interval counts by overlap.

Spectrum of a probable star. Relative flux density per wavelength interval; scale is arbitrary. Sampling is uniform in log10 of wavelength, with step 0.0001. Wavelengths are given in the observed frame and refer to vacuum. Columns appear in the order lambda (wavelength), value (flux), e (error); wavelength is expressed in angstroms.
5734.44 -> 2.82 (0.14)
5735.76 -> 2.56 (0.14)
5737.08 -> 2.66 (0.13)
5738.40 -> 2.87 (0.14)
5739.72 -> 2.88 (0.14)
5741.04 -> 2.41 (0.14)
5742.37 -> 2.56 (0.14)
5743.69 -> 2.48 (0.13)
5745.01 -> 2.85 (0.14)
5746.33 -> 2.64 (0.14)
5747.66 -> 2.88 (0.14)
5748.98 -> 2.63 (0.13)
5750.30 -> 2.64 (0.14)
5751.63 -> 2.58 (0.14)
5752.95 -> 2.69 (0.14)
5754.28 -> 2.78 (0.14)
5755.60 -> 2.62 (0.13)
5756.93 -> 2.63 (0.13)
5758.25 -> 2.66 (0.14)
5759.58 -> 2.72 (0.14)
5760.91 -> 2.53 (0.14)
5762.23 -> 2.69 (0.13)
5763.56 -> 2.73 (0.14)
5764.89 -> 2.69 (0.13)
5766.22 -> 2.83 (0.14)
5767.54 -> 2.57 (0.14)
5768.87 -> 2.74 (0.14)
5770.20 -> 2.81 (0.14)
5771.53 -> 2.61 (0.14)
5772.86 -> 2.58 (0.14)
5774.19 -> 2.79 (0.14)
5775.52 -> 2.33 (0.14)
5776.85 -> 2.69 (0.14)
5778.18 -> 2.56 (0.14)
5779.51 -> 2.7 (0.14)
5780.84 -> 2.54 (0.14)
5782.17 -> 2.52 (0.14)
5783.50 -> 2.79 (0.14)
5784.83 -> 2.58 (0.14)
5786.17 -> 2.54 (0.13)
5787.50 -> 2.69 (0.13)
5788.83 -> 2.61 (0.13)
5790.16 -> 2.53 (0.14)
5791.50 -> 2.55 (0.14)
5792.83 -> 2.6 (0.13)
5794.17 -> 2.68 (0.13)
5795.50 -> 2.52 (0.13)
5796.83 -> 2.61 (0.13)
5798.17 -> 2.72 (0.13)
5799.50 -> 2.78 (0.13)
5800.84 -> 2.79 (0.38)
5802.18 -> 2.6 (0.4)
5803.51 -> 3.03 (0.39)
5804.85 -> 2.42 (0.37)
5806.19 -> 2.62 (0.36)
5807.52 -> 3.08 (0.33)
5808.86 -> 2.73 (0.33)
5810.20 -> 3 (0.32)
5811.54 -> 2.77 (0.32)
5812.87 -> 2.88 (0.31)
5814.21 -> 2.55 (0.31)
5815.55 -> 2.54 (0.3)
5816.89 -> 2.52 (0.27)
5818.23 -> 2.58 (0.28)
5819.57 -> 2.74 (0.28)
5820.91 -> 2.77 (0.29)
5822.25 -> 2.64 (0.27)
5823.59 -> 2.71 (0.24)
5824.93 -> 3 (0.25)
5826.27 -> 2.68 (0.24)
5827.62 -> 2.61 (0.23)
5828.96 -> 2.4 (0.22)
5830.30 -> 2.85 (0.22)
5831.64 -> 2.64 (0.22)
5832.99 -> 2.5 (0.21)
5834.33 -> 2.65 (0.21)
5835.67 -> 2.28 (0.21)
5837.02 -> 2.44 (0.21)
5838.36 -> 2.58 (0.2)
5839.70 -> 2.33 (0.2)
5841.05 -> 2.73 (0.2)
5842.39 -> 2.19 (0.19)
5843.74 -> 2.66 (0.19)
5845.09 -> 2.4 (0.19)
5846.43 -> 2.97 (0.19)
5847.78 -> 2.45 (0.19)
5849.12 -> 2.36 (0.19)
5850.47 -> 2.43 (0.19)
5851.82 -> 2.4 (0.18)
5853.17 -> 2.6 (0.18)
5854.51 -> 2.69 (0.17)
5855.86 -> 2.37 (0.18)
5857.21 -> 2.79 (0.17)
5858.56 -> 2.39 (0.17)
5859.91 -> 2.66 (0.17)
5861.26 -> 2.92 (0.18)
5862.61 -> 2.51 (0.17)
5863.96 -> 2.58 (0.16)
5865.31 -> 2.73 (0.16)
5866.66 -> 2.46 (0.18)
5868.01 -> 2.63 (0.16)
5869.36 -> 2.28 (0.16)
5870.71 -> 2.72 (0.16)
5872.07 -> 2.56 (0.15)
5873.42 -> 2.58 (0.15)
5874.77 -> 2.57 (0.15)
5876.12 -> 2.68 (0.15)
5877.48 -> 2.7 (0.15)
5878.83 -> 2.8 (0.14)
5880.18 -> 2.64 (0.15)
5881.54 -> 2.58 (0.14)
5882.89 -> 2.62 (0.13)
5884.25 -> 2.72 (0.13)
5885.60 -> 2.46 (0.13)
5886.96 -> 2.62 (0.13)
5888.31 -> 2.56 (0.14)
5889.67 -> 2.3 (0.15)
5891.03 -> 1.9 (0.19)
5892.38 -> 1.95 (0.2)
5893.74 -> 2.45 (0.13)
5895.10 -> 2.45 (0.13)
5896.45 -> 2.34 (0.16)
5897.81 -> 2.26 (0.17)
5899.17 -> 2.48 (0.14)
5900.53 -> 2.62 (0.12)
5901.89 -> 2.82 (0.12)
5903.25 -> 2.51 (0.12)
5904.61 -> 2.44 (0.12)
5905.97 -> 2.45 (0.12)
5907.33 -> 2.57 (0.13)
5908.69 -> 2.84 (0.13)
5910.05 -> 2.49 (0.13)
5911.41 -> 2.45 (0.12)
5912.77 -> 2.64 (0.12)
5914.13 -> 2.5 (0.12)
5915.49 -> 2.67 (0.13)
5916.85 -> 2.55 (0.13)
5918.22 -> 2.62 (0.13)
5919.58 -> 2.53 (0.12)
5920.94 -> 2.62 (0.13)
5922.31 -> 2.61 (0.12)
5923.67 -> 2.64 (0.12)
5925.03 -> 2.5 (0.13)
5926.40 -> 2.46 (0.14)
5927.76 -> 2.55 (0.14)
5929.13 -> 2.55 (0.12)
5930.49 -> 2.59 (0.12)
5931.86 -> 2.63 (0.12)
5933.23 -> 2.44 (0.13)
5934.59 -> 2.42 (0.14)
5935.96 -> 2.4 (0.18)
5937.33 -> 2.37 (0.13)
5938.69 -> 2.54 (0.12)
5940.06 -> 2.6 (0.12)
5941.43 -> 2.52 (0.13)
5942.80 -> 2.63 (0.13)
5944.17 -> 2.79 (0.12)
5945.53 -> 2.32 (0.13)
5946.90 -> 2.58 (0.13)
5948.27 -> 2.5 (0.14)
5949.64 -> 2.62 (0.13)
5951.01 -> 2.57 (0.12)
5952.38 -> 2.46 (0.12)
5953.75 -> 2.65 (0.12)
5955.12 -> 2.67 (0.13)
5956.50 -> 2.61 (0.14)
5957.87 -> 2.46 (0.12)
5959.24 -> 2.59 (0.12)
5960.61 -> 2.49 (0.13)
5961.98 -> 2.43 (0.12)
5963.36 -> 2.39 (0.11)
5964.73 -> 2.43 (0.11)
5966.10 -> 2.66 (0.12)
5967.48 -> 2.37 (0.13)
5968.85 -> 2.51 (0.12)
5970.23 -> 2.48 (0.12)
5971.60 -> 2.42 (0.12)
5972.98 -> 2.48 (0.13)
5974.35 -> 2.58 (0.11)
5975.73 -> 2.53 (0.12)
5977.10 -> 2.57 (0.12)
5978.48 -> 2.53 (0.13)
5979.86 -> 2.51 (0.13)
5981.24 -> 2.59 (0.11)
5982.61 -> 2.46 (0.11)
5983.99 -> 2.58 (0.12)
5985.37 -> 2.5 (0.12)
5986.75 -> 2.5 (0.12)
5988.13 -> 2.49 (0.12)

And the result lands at 0.6 angstroms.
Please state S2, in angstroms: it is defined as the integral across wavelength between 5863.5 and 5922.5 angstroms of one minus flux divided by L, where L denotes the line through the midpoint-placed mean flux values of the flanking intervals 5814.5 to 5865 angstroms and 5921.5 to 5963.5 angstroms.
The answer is 0.6 angstroms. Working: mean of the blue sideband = 2.58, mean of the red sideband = 2.54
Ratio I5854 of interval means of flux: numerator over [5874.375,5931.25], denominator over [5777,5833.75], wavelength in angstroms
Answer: 0.95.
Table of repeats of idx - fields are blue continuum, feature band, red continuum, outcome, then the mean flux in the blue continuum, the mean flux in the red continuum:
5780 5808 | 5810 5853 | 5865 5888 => 0.6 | 2.66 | 2.61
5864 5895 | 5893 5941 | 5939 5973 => -0.1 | 2.52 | 2.53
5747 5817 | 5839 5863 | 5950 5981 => 0.6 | 2.67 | 2.52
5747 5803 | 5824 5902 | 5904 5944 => 1.5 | 2.65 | 2.55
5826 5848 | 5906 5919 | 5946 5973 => -0.3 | 2.55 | 2.52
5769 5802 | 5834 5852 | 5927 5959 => 0.8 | 2.63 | 2.54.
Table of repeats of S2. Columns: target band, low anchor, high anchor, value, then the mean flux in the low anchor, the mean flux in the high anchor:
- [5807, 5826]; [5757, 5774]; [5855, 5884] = -0.7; 2.68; 2.61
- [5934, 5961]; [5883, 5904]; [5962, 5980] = -0.7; 2.43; 2.49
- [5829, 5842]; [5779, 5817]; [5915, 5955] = 0.5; 2.67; 2.55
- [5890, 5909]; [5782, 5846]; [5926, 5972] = 1.0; 2.64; 2.52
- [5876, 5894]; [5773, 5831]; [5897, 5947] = 0.6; 2.67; 2.54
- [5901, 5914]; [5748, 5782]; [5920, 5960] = 0.0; 2.65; 2.55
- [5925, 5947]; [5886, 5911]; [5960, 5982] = -0.4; 2.45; 2.5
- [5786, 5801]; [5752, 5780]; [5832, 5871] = -0.1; 2.66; 2.54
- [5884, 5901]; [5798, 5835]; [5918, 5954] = 1.4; 2.71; 2.54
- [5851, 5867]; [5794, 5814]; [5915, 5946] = 0.4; 2.75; 2.55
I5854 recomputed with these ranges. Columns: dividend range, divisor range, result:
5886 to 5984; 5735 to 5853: 0.95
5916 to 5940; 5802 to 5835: 0.94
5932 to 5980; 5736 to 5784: 0.95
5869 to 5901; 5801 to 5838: 0.93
